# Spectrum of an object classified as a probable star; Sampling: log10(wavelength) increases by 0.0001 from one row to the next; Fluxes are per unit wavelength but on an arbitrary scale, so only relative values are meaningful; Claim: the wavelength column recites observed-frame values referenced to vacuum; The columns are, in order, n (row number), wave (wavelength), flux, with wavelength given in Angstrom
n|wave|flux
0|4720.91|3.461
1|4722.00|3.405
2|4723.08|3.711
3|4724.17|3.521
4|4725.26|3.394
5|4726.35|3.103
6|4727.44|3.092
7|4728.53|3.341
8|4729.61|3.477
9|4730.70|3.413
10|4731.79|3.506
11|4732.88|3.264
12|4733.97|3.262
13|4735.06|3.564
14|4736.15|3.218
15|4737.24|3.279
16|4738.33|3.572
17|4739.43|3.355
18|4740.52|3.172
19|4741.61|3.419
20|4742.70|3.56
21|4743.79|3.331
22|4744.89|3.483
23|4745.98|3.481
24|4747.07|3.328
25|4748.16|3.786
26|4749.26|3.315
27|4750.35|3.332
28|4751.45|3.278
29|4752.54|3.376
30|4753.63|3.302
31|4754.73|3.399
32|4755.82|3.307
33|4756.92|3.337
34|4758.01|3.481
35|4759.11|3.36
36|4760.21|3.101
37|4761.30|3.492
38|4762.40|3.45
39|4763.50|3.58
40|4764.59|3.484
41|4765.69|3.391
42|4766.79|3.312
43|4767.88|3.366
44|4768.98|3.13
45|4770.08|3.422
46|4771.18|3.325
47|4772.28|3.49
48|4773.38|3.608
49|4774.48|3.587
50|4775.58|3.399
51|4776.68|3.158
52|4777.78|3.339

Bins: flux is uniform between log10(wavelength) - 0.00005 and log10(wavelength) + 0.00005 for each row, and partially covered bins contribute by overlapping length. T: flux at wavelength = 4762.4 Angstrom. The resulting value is 3.45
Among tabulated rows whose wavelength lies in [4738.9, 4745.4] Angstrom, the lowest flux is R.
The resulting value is 3.172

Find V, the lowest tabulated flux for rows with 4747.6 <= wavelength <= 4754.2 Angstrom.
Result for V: 3.278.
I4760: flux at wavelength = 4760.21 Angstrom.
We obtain 3.101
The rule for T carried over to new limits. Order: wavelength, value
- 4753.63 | 3.302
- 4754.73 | 3.399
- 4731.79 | 3.506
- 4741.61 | 3.419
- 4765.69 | 3.391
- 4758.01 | 3.481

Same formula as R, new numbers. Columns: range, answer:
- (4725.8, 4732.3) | 3.092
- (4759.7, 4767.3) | 3.101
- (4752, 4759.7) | 3.302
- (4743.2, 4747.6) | 3.328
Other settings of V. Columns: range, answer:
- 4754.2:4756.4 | 3.307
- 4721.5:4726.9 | 3.103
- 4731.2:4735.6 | 3.262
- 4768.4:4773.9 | 3.13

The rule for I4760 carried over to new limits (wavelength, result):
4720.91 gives 3.461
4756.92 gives 3.337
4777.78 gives 3.339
